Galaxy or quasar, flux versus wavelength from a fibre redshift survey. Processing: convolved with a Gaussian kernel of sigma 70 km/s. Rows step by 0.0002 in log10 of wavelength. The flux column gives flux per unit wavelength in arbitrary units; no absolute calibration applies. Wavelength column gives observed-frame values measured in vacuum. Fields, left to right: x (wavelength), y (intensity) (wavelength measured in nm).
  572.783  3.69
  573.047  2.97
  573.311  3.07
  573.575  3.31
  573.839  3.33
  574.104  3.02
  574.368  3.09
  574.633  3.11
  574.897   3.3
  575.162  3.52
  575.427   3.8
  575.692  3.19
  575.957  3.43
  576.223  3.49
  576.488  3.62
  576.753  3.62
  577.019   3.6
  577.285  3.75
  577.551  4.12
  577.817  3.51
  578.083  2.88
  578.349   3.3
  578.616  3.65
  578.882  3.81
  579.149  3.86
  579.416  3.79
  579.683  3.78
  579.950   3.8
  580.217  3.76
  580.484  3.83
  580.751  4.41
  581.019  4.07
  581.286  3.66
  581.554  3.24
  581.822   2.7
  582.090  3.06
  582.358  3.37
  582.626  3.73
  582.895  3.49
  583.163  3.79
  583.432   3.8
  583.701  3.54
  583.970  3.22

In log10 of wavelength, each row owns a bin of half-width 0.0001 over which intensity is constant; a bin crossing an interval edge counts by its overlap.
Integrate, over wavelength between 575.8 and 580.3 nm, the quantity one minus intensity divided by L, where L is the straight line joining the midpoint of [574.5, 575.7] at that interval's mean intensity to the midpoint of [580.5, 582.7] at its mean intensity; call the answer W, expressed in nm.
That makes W -0.21 nm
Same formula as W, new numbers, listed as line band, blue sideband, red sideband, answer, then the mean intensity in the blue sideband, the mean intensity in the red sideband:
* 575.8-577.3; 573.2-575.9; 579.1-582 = -0.06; 3.28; 3.7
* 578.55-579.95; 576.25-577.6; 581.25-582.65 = -0.12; 3.7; 3.23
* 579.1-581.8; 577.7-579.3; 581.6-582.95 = -0.32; 3.5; 3.25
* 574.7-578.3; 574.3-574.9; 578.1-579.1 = -0.20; 3.15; 3.53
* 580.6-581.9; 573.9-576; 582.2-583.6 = -0.04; 3.3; 3.62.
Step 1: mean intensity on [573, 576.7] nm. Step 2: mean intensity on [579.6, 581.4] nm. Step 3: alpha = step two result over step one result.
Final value 1.2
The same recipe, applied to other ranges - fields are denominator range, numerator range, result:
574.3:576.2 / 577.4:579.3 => 1.07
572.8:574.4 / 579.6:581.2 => 1.24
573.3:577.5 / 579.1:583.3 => 1.07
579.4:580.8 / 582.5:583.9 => 0.94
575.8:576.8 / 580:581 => 1.13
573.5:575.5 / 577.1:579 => 1.08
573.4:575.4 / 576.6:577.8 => 1.15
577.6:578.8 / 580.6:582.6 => 1.03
